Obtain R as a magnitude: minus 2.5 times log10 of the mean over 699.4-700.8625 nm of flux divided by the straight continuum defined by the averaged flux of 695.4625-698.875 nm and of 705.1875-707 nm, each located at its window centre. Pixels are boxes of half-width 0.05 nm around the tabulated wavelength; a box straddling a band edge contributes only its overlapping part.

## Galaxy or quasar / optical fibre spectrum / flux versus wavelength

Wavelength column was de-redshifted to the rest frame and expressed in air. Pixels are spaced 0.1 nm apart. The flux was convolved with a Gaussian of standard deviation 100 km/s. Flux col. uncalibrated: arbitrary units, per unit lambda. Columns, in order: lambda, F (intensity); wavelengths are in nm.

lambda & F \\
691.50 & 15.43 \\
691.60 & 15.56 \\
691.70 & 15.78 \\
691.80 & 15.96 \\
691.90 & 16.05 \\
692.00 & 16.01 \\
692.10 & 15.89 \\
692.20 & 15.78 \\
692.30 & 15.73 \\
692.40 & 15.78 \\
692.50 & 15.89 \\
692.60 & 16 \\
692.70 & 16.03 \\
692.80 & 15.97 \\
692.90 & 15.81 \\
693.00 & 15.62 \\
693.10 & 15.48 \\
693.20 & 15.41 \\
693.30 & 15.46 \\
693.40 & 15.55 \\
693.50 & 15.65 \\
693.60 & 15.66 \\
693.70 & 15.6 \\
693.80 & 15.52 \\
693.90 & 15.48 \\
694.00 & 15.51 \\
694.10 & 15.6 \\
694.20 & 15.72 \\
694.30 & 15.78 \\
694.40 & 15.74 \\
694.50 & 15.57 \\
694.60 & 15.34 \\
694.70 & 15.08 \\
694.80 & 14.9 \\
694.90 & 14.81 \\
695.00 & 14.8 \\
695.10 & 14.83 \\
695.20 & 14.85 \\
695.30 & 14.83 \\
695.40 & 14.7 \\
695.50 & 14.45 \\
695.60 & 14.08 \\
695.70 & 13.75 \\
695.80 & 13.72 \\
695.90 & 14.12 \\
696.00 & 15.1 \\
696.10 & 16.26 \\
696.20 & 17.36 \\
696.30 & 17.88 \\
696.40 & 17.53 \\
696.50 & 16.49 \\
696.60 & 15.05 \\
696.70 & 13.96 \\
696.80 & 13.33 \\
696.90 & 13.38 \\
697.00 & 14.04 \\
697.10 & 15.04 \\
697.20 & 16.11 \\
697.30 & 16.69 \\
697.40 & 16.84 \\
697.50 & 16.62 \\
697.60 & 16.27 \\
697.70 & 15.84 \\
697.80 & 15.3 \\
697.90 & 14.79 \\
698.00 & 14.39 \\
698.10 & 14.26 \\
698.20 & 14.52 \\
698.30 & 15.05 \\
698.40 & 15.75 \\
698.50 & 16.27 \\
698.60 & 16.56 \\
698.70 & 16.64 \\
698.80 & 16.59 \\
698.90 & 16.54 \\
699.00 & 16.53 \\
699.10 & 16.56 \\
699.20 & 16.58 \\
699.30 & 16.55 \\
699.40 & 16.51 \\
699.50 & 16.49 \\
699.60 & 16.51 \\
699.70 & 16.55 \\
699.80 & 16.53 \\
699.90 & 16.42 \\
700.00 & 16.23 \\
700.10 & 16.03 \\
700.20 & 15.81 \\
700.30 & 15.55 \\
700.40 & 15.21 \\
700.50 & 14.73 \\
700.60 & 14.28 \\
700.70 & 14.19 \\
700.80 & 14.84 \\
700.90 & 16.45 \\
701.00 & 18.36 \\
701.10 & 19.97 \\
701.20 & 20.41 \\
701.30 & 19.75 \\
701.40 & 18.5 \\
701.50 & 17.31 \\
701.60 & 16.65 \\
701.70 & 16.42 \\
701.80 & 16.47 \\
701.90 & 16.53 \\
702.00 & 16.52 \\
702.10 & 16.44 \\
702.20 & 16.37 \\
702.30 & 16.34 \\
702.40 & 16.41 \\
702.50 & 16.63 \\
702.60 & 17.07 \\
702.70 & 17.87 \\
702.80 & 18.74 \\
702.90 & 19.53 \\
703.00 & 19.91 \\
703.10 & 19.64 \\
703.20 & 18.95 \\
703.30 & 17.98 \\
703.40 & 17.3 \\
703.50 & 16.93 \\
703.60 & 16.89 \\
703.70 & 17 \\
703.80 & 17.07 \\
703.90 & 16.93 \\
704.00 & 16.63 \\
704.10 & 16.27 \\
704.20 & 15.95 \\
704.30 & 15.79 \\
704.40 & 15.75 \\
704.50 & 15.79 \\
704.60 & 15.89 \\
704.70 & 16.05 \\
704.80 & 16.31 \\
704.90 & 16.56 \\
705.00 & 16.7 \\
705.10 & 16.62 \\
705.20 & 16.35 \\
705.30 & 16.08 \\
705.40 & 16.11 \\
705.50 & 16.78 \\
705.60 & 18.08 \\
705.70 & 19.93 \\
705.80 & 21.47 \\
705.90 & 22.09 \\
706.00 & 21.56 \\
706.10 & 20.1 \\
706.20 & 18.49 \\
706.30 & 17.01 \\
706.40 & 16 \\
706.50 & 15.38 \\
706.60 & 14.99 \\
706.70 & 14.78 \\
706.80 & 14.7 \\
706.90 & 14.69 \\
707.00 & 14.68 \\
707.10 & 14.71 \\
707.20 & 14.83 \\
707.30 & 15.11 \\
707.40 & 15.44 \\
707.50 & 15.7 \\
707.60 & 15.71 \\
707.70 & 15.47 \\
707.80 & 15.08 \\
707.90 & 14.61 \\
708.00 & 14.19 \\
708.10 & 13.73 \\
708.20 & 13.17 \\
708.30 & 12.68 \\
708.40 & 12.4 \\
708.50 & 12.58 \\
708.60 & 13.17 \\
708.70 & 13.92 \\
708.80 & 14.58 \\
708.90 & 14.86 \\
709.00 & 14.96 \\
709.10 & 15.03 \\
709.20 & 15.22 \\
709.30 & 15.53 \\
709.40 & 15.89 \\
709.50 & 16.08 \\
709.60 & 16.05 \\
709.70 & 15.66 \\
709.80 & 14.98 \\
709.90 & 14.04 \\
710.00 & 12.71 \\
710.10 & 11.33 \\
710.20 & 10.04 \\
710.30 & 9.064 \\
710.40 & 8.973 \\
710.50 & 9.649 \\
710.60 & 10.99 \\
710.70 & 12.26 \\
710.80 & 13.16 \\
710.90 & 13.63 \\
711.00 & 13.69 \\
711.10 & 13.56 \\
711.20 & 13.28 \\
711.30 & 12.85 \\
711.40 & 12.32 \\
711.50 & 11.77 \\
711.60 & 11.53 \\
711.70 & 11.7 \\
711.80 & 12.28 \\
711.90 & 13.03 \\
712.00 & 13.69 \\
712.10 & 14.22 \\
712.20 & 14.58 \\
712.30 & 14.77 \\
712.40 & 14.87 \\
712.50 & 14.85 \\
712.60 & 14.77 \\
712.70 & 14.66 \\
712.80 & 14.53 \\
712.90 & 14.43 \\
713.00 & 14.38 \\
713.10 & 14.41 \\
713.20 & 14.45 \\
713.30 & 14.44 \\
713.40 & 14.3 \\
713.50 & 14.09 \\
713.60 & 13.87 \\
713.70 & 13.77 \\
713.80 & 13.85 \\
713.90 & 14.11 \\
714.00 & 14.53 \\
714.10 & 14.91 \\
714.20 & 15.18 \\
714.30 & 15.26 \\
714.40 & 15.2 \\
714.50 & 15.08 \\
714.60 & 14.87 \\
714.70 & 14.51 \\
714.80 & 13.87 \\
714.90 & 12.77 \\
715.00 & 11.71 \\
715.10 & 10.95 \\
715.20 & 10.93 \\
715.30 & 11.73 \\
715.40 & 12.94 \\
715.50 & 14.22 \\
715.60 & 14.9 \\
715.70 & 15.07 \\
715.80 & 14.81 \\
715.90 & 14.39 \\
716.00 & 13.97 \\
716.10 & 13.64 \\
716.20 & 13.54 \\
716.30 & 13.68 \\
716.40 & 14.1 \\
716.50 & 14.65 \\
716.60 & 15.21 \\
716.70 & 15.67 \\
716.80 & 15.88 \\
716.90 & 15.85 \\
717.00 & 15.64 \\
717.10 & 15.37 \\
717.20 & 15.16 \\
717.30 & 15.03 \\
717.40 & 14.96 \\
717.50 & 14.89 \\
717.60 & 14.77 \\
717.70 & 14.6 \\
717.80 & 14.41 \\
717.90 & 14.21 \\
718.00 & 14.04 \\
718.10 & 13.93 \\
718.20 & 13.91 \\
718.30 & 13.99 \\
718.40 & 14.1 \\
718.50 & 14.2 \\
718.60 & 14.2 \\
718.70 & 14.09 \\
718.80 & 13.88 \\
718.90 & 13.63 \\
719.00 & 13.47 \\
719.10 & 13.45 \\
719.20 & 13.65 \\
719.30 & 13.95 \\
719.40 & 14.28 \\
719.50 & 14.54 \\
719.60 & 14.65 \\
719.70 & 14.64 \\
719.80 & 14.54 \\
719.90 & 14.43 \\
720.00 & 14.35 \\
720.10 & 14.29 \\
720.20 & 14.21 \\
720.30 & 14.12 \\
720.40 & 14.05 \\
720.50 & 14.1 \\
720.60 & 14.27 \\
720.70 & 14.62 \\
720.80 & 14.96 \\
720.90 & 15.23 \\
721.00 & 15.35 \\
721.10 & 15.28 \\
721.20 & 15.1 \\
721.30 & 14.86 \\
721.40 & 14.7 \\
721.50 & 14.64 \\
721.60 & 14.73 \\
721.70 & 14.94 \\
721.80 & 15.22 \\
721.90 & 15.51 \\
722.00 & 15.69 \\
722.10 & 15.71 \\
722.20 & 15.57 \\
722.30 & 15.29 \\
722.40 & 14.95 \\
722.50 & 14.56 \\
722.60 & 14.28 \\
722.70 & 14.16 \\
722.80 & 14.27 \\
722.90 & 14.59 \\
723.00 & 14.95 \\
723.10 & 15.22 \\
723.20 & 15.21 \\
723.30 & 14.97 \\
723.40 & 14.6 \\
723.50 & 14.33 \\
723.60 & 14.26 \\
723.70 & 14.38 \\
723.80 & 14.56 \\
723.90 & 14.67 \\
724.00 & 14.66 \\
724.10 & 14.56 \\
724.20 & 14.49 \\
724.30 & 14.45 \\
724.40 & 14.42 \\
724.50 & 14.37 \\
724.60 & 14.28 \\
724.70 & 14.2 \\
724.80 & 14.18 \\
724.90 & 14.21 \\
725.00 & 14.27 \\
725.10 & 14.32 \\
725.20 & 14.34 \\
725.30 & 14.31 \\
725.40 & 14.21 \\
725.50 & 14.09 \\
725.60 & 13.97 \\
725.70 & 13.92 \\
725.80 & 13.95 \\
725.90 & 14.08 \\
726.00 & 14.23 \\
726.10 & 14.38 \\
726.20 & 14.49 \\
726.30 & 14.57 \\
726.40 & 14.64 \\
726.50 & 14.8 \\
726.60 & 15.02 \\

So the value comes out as 0.03 mag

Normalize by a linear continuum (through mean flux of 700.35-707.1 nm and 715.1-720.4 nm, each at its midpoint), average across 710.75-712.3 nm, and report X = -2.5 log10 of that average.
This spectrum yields 0.18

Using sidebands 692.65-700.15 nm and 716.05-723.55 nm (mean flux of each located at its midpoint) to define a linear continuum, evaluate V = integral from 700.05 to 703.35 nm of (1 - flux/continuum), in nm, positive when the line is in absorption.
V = -0.38 nm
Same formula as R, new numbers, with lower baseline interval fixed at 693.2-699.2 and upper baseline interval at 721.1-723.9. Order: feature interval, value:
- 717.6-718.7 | 0.06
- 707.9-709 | 0.12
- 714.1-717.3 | 0.06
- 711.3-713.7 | 0.10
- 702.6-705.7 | -0.12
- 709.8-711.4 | 0.25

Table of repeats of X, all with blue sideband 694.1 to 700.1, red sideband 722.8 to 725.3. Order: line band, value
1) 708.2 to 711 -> 0.14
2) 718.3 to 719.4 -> 0.06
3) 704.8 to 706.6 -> -0.17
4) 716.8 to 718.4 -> 0.00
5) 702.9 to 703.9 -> -0.17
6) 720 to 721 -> 0.01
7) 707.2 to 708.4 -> 0.04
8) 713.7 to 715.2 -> 0.07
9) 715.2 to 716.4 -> 0.08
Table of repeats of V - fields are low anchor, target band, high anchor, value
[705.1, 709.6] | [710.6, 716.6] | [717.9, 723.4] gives 0.560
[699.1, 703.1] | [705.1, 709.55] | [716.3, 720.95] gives 0.074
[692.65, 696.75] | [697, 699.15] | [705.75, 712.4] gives -0.096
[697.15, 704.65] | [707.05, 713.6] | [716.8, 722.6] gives 0.777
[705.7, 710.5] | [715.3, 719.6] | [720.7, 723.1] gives 0.172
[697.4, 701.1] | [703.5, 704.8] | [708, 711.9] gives -0.149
